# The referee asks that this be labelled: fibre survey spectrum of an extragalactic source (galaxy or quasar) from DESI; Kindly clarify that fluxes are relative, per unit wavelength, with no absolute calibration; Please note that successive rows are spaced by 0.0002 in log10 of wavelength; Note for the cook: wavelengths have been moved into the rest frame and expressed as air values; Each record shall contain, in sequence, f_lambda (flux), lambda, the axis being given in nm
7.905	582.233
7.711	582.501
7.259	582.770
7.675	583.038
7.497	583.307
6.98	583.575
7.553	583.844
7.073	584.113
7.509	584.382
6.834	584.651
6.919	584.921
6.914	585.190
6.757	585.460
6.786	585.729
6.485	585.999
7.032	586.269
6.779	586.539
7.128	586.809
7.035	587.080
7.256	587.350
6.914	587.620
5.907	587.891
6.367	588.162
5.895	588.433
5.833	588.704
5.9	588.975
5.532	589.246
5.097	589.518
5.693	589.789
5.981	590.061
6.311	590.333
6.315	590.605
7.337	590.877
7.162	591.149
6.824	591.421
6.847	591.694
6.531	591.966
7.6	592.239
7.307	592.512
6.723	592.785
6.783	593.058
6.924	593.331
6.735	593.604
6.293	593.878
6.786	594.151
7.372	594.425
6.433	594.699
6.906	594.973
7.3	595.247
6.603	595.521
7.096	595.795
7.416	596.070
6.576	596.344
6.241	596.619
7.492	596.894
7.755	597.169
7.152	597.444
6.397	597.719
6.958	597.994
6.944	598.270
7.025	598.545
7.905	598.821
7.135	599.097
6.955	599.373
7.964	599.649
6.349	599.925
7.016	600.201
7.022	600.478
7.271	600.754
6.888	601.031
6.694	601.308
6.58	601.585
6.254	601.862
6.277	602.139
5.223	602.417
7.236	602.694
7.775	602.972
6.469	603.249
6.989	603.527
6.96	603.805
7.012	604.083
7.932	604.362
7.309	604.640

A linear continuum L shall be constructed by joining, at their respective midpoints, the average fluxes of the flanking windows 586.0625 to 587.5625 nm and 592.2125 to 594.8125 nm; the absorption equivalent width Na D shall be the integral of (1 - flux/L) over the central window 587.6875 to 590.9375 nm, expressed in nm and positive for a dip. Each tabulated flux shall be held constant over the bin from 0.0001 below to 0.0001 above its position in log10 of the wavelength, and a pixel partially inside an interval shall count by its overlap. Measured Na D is 0.45 nm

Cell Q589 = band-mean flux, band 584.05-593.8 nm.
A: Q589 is 6.63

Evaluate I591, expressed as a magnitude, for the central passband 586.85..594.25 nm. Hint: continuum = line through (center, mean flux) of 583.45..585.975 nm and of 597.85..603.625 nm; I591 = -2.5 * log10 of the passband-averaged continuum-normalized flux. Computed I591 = 0.07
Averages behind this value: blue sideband 7.01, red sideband 6.9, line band 6.52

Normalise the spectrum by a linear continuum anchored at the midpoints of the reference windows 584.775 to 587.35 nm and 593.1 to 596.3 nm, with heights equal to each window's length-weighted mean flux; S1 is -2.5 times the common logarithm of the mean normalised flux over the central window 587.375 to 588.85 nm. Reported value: 0.10 mag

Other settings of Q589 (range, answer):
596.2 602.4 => 6.91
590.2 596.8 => 6.86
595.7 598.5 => 7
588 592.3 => 6.3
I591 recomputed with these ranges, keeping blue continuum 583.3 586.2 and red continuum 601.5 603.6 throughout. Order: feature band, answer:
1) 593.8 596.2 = -0.03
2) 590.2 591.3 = 0.01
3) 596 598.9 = -0.05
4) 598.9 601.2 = -0.07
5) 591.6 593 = -0.03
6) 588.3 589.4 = 0.19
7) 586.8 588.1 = 0.02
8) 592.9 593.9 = 0.01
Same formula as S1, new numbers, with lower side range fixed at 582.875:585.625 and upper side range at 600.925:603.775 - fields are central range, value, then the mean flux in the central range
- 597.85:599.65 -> -0.072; 7.21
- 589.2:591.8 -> 0.107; 6.33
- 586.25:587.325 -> 0.012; 7.02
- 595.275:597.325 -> -0.034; 7.04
